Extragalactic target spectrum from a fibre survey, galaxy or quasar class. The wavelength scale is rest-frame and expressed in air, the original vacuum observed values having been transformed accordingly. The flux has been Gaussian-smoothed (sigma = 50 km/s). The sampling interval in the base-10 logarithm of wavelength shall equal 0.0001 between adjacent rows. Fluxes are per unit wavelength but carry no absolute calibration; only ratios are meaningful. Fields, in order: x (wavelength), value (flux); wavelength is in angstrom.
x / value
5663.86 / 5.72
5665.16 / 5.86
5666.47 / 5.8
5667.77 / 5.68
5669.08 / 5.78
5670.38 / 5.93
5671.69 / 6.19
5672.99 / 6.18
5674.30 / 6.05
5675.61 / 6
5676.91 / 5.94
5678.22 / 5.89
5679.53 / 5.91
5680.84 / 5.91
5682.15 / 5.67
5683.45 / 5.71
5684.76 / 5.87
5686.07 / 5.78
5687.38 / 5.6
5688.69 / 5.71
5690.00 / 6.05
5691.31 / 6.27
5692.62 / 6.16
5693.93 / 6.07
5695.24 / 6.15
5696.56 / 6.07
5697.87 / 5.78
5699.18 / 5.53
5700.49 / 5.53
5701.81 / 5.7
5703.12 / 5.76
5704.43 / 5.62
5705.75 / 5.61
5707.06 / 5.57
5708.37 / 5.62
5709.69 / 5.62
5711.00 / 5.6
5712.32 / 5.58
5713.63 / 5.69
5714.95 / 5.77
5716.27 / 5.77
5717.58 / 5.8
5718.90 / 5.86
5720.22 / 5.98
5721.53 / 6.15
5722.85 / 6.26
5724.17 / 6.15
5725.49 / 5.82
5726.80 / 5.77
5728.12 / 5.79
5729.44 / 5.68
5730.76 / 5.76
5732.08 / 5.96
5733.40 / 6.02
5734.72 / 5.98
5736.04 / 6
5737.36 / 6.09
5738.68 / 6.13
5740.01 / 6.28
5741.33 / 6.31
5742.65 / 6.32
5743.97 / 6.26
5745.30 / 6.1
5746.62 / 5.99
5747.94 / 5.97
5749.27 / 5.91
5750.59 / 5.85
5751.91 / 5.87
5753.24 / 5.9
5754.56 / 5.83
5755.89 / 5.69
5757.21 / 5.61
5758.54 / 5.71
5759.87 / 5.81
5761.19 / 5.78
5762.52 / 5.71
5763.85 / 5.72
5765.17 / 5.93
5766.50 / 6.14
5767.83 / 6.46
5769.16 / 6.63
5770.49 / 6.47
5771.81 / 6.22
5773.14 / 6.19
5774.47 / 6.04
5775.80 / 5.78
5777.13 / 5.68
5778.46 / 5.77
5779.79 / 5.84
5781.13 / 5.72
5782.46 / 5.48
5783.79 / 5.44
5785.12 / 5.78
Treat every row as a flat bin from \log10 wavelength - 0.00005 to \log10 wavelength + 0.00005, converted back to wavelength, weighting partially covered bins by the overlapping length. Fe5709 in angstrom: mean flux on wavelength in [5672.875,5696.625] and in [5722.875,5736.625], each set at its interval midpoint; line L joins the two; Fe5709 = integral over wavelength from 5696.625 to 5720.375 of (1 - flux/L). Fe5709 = 0.9 angstrom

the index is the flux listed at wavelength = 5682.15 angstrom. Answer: 5.67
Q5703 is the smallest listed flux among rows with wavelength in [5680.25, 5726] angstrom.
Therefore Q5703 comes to 5.53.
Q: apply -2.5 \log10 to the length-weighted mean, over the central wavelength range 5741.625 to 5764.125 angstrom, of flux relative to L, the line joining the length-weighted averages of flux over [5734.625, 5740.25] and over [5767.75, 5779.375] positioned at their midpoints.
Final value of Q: 0.04 mag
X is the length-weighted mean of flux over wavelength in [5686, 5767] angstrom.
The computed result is 5.88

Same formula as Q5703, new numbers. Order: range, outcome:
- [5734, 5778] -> 5.61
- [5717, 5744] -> 5.68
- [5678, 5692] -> 5.6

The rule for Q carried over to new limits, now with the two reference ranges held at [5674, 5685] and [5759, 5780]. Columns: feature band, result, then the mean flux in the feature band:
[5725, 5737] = 0.015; 5.87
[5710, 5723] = 0.020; 5.82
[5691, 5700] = -0.015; 5.99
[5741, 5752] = -0.017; 6.07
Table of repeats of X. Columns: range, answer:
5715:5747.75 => 6.01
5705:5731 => 5.79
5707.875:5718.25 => 5.68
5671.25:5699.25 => 5.94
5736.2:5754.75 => 6.06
